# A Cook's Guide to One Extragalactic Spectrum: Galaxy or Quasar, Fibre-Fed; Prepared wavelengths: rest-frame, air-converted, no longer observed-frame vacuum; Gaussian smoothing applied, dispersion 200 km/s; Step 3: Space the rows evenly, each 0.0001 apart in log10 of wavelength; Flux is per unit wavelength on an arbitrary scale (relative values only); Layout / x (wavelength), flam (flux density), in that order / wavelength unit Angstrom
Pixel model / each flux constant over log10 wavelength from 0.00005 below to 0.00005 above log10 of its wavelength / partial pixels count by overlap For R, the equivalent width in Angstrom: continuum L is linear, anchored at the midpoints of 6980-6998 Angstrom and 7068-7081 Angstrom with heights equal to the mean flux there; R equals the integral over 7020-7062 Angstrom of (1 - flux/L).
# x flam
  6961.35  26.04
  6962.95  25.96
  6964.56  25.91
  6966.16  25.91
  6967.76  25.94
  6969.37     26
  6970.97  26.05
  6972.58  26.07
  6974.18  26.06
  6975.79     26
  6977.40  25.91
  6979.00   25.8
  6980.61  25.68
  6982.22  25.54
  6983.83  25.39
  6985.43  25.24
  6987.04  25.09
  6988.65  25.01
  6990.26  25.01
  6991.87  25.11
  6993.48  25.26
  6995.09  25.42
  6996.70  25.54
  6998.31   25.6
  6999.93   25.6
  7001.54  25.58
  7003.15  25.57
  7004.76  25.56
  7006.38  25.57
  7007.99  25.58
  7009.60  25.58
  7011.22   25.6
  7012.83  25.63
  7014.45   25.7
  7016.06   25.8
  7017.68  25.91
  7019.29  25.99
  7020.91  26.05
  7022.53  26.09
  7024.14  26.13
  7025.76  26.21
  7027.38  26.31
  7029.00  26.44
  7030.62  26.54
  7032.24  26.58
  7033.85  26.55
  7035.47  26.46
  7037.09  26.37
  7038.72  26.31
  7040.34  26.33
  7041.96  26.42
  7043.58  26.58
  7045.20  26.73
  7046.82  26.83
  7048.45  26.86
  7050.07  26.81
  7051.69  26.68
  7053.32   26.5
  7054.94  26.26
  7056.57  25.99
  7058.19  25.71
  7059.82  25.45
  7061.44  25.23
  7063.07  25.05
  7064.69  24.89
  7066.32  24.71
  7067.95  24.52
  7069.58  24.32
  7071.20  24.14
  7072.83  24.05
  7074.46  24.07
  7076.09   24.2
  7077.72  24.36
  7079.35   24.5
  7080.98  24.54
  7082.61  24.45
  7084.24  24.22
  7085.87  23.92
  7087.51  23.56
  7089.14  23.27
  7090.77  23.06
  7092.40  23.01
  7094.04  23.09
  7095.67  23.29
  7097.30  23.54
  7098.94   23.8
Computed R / -2.8 Angstrom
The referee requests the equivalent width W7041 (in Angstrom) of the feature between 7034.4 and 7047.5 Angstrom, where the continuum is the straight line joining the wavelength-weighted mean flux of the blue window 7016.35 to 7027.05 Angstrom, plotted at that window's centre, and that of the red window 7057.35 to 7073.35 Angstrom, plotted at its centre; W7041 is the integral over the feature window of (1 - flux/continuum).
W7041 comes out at -0.5 Angstrom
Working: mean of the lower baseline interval 26.1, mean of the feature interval 26.5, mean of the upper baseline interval 24.8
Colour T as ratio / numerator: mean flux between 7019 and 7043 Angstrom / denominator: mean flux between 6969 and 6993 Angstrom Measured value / 1.03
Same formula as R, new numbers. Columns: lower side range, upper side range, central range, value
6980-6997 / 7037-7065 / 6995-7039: -0.4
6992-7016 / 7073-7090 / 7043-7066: -1.4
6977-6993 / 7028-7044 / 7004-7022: 0.2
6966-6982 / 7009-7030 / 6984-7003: 0.4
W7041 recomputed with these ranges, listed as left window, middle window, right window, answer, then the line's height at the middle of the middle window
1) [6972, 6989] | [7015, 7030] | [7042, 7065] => -0.1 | 25.9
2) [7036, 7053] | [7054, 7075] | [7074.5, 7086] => 0.3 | 25.3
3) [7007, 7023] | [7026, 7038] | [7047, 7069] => -0.3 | 25.8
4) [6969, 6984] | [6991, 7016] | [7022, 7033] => 0.6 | 26.1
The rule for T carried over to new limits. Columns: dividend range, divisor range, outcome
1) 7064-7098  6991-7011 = 0.94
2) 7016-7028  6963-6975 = 1.00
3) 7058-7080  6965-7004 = 0.96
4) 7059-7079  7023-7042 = 0.93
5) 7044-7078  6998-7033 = 0.98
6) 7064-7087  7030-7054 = 0.92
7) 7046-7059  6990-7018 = 1.04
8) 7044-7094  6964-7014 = 0.97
